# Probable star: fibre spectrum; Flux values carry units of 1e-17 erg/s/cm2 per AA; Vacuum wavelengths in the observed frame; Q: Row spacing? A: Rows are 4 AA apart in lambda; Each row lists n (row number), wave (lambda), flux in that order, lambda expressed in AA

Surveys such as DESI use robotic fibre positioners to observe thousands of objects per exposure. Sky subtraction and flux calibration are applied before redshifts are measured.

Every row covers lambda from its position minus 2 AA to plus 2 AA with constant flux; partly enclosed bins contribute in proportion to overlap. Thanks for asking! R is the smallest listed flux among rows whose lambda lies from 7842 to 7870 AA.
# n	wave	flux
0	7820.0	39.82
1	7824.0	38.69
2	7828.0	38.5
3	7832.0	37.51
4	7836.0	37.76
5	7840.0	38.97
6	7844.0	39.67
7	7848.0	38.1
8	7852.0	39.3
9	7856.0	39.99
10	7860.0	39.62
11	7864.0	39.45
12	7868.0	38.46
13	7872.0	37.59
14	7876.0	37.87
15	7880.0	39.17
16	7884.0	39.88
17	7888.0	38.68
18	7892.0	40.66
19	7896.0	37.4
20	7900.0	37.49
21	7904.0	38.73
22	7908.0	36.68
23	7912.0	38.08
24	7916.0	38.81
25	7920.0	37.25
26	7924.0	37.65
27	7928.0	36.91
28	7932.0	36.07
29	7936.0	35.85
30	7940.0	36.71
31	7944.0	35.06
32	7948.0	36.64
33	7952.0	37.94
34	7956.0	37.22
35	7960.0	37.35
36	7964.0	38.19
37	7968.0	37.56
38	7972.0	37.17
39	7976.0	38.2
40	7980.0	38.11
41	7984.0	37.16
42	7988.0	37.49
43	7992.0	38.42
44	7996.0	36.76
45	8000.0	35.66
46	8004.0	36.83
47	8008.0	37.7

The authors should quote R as 38.1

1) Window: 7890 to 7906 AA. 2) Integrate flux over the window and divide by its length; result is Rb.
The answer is 38.6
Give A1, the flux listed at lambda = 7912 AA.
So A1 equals 38.08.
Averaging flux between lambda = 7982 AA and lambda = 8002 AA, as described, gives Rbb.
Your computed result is 37.1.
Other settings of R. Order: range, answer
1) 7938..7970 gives 35.06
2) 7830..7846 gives 37.51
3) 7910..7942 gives 35.85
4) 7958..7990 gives 37.16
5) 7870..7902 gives 37.4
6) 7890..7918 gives 36.68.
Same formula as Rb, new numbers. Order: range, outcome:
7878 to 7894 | 39.6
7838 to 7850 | 38.9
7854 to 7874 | 39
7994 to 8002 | 36.2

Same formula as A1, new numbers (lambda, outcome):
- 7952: 37.94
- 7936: 35.85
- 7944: 35.06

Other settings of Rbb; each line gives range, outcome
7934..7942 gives 36.3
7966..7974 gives 37.4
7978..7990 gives 37.6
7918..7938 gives 36.7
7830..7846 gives 38.5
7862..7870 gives 39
